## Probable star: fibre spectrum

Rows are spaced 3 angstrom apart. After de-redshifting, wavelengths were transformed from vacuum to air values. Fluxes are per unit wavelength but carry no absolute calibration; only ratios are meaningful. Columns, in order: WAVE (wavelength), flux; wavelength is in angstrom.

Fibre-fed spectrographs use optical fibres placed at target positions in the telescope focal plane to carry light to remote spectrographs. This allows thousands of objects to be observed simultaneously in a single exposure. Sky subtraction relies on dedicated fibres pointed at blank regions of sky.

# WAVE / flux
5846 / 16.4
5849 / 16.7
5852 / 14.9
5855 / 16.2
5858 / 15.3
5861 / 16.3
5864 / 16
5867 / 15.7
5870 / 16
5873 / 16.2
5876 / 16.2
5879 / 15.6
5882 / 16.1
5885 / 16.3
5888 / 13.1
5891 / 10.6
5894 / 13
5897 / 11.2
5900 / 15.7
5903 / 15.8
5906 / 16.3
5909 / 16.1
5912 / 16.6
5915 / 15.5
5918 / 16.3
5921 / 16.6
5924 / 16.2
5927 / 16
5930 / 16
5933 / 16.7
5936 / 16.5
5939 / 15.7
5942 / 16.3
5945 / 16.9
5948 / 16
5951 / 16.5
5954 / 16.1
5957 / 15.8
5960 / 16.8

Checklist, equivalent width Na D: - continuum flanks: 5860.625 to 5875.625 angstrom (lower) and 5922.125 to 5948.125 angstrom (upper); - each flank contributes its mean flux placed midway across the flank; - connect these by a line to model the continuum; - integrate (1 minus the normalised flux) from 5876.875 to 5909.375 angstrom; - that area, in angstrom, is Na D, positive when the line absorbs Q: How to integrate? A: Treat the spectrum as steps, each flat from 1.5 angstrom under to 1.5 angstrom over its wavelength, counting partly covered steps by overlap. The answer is 3.26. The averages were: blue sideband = 16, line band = 14.5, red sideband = 16.3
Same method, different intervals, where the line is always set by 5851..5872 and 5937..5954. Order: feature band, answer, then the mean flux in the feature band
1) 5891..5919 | 2.00 angstrom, 14.9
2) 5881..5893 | 1.54 angstrom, 13.9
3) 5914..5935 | -0.07 angstrom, 16.2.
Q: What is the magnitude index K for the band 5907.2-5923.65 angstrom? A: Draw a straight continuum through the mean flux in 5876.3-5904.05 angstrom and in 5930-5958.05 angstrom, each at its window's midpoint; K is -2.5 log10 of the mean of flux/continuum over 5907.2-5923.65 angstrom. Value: -0.07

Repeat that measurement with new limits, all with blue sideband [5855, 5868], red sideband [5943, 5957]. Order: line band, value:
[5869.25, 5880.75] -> 0.00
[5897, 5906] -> 0.07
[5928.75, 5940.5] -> 0.00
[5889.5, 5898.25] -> 0.35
